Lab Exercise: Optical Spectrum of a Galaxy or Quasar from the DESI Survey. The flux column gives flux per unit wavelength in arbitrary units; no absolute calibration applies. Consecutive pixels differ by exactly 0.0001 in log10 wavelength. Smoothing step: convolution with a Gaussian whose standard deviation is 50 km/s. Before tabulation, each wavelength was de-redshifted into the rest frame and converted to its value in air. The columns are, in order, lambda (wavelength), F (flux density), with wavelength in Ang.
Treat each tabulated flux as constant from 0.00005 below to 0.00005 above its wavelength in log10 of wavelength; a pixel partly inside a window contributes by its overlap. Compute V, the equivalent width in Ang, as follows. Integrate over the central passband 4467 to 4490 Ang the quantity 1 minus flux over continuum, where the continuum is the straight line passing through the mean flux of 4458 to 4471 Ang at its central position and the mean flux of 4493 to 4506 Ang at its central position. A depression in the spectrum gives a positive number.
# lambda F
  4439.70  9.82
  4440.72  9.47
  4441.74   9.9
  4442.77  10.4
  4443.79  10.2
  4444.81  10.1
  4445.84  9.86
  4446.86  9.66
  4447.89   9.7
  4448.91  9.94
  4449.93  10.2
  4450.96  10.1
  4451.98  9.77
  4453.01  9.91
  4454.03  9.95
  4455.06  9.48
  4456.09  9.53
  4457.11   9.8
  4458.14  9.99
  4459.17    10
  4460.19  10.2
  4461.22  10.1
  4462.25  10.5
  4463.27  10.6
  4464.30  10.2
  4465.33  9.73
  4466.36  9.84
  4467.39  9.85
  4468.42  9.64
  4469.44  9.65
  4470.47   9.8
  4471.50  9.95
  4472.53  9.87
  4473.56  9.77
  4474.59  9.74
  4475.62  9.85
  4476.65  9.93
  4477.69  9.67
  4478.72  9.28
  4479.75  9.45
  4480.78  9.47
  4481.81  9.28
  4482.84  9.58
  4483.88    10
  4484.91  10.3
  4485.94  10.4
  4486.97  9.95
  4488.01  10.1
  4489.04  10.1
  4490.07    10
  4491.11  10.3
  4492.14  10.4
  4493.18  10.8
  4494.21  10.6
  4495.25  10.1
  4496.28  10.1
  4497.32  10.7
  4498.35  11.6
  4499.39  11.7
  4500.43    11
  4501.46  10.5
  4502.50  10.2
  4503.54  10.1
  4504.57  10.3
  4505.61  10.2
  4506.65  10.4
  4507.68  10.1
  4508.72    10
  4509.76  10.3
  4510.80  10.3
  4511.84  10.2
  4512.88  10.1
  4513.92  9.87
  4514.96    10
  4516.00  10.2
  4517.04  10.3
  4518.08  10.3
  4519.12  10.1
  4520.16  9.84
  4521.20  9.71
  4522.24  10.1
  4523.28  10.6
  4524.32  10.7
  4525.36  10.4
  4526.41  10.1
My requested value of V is 1.0 Ang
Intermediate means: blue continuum 10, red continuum 10.6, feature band 9.81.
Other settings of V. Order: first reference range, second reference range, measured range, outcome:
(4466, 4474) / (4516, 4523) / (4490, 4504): -0.9 Ang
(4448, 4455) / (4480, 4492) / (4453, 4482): 0.3 Ang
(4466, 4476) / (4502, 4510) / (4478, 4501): -0.5 Ang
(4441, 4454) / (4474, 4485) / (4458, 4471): -0.3 Ang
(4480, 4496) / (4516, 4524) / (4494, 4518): -0.6 Ang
